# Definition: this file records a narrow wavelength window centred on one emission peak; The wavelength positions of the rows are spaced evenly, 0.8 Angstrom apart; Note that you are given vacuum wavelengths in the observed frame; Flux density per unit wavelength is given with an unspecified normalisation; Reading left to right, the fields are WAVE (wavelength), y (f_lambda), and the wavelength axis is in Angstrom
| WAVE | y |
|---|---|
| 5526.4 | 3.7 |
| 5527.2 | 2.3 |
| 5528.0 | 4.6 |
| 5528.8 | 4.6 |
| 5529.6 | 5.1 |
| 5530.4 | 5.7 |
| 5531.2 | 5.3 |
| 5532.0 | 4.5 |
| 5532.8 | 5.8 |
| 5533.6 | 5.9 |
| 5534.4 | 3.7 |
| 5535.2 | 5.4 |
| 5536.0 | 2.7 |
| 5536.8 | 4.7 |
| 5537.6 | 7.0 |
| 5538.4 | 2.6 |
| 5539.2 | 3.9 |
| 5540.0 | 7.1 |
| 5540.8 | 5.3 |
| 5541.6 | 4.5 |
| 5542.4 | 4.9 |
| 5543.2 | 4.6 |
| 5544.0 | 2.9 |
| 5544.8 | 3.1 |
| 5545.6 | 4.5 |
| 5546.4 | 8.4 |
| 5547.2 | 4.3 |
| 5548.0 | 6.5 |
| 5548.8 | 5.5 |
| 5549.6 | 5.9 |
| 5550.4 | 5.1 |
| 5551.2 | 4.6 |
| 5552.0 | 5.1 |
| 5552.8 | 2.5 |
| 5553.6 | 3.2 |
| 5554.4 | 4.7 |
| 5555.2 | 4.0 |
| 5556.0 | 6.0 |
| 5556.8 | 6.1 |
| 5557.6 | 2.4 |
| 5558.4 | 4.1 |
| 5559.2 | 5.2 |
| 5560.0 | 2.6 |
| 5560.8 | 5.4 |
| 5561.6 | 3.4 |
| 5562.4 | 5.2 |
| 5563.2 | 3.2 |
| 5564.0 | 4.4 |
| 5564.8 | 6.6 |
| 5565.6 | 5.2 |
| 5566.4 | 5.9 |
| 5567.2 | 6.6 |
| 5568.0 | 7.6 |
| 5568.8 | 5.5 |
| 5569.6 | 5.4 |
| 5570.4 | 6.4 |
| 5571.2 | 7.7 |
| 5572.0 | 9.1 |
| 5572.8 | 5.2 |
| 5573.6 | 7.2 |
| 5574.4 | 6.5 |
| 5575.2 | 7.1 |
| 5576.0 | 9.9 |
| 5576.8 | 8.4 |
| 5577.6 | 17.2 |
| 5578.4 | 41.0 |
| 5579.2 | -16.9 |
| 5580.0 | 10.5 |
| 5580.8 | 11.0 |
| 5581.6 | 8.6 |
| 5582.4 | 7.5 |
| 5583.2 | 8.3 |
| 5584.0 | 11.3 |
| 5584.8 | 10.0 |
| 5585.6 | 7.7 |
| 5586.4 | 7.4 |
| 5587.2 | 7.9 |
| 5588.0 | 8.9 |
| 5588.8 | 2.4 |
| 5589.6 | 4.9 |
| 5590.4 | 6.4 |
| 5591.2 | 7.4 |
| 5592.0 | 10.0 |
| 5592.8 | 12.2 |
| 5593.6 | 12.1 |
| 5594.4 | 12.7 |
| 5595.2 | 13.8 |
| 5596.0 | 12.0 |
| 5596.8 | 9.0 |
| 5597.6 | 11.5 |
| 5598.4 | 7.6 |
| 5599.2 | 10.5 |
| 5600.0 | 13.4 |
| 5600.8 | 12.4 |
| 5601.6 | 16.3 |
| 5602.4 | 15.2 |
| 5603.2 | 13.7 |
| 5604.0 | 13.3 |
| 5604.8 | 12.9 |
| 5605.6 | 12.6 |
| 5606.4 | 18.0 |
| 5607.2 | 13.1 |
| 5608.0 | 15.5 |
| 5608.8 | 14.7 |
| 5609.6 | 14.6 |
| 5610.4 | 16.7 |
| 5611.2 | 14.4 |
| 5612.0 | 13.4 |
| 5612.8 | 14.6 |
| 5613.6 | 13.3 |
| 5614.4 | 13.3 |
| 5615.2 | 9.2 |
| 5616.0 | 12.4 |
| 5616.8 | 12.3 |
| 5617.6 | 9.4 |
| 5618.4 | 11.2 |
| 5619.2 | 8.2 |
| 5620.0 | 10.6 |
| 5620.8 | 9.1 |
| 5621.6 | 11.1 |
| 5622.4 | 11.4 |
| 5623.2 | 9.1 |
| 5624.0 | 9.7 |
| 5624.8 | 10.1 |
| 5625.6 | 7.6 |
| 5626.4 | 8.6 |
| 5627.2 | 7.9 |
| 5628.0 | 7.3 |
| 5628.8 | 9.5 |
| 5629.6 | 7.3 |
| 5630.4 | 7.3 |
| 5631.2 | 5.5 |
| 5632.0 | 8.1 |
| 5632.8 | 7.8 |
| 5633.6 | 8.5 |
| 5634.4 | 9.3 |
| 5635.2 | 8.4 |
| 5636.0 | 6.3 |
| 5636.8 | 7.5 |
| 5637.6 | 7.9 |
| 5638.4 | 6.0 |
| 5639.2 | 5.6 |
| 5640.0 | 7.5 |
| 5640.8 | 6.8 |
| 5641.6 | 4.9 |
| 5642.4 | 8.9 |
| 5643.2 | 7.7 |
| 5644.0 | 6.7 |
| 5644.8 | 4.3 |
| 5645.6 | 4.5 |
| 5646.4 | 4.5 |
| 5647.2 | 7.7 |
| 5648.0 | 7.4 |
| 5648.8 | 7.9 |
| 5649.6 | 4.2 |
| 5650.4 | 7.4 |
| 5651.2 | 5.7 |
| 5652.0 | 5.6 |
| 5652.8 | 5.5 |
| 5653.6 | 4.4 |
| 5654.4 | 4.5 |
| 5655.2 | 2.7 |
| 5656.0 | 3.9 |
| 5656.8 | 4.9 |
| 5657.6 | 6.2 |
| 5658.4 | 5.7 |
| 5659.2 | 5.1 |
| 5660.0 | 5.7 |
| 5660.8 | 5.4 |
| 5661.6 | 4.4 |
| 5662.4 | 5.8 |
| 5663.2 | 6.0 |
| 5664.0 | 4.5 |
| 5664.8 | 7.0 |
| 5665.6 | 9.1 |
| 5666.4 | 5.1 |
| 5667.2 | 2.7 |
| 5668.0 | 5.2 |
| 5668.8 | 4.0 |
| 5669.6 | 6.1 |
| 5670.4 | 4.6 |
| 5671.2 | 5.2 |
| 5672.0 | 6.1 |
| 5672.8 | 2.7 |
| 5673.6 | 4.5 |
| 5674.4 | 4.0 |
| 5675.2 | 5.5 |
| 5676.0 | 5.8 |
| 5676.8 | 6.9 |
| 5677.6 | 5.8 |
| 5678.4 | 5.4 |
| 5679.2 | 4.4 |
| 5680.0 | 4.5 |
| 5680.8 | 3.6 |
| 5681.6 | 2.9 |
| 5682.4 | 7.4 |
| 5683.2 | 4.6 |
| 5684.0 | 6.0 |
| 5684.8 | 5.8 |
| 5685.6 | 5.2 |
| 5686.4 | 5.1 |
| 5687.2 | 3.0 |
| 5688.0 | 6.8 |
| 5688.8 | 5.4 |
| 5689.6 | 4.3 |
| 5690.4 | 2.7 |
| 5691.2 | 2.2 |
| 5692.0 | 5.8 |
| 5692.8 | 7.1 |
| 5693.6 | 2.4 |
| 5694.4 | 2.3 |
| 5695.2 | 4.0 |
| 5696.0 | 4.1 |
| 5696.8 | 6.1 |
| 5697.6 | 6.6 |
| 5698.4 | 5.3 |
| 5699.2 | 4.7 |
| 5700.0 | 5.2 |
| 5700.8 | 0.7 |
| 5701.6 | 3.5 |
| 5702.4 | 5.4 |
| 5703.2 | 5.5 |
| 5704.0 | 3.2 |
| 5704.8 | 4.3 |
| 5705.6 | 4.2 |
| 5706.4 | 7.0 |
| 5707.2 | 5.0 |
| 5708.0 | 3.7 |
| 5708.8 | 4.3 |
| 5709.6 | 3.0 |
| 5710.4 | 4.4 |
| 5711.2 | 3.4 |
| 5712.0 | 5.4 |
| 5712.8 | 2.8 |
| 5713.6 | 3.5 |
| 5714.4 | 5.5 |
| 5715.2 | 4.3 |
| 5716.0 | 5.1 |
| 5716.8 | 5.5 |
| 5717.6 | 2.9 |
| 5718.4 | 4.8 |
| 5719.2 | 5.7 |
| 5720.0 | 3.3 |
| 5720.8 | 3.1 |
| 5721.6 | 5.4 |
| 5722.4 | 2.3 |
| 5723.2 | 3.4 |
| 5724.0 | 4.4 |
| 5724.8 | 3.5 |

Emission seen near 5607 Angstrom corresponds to C IV 1549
